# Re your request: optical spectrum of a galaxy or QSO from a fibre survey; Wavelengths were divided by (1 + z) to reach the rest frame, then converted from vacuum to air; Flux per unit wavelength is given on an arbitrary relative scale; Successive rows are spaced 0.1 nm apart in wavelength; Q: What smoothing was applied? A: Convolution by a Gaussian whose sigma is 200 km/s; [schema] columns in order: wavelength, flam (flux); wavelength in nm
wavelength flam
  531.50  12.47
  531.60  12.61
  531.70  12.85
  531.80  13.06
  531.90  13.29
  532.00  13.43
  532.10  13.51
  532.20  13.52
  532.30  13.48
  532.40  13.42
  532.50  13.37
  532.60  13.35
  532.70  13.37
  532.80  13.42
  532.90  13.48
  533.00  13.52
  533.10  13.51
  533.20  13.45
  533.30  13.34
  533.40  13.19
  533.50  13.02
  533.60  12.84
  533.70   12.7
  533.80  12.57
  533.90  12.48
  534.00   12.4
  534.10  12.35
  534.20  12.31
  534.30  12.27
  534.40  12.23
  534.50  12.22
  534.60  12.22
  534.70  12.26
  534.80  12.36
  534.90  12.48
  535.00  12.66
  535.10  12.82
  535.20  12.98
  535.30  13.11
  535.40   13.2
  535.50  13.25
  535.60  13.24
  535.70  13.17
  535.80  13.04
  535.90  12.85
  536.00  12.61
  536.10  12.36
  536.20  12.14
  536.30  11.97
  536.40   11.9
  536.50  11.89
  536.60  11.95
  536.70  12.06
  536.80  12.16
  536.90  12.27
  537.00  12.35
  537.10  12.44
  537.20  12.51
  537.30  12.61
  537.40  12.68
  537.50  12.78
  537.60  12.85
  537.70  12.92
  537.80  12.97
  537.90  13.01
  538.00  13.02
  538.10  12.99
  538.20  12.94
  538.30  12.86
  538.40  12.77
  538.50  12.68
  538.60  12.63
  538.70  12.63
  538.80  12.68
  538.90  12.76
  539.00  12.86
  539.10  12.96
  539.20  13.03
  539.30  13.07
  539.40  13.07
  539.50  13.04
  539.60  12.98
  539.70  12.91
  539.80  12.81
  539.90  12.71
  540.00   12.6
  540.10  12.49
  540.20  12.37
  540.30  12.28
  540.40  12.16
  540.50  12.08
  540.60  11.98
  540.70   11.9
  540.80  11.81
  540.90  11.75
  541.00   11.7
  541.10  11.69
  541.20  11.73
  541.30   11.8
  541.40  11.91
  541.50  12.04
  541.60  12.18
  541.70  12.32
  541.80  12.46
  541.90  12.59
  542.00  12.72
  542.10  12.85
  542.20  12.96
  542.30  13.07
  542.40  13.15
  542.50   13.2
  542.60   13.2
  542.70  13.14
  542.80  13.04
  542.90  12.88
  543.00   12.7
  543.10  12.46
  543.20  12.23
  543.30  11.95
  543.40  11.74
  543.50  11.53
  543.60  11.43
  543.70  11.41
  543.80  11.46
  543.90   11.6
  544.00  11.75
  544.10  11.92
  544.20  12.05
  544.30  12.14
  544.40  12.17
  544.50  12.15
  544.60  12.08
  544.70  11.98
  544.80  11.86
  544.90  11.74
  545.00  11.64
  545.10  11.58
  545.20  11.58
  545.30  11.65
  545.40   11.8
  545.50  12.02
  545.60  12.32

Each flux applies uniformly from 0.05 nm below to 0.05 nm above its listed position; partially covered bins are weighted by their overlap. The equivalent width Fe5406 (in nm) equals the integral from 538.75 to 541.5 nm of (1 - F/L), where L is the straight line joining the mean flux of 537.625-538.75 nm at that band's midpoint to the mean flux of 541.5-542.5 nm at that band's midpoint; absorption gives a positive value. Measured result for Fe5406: 0.08 nm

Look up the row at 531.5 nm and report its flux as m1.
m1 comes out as 12.47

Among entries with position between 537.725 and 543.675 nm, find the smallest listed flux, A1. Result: 11.43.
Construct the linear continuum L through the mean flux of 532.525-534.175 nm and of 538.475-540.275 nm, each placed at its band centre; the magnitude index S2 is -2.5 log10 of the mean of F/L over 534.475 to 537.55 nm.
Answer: 0.034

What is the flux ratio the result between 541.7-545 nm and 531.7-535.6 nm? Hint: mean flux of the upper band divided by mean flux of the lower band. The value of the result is 0.9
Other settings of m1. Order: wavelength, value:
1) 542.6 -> 13.2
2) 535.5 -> 13.25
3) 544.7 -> 11.98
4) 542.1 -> 12.85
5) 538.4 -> 12.77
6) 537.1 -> 12.44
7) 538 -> 13.02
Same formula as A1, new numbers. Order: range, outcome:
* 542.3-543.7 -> 11.41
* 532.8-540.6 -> 11.89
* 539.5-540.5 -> 12.08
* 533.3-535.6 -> 12.22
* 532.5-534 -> 12.4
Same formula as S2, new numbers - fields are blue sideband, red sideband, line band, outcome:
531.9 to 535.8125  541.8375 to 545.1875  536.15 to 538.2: 0.02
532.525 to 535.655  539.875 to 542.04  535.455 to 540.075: -0.02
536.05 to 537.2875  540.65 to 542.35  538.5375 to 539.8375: -0.06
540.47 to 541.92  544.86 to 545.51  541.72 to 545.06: -0.04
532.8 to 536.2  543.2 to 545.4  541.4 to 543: -0.07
